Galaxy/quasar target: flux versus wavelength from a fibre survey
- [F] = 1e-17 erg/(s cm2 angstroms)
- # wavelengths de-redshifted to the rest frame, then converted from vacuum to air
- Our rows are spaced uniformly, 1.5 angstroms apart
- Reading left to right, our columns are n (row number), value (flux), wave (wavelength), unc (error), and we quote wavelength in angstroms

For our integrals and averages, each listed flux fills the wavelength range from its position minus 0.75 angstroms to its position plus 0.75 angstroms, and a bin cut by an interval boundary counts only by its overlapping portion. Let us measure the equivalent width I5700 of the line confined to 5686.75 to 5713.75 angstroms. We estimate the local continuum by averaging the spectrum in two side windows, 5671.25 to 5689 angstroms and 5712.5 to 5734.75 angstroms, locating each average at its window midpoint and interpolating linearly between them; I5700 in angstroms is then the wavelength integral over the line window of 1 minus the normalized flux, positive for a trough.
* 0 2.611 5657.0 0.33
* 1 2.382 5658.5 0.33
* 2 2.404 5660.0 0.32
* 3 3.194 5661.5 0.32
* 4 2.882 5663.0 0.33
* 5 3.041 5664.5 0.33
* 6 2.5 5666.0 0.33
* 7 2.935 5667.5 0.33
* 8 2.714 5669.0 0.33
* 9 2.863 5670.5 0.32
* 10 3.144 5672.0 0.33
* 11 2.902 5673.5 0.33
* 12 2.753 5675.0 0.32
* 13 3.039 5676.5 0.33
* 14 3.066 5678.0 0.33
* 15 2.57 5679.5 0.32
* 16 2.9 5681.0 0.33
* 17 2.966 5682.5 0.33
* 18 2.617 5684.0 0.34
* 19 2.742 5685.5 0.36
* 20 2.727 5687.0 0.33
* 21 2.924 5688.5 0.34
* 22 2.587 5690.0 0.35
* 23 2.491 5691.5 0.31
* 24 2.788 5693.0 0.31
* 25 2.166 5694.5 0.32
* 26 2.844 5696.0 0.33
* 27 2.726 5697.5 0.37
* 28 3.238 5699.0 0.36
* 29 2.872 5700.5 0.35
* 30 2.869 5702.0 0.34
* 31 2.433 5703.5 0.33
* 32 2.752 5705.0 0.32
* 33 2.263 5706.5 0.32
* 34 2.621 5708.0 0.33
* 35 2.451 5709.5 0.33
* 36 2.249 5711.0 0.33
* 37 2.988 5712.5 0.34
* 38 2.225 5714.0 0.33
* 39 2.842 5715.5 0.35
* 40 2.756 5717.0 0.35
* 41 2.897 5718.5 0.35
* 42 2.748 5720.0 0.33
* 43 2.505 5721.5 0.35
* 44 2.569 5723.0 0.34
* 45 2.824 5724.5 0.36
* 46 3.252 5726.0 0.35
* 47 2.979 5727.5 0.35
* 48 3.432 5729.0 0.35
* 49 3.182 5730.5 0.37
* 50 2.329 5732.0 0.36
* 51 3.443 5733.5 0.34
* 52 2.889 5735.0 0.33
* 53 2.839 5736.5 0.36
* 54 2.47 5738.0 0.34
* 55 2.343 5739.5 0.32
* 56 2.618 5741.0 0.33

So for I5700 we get 1.93 angstroms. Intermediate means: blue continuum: 2.86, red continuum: 2.86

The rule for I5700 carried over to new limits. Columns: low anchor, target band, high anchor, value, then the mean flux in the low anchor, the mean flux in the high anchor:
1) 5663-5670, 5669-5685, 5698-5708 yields -0.5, 2.81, 2.73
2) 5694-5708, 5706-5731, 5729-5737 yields 0.9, 2.69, 2.99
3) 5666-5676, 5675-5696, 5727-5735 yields 1.2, 2.86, 3.06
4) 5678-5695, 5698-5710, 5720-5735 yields 0.5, 2.7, 2.93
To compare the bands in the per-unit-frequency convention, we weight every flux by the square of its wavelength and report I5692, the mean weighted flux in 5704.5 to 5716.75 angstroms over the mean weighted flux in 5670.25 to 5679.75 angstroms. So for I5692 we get 0.88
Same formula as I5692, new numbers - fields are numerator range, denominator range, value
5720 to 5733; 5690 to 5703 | 1.07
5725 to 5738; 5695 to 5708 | 1.11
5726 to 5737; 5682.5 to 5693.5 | 1.14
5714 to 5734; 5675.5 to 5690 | 1.03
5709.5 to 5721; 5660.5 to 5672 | 0.94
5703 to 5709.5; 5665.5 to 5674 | 0.89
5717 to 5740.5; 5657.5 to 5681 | 1.03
